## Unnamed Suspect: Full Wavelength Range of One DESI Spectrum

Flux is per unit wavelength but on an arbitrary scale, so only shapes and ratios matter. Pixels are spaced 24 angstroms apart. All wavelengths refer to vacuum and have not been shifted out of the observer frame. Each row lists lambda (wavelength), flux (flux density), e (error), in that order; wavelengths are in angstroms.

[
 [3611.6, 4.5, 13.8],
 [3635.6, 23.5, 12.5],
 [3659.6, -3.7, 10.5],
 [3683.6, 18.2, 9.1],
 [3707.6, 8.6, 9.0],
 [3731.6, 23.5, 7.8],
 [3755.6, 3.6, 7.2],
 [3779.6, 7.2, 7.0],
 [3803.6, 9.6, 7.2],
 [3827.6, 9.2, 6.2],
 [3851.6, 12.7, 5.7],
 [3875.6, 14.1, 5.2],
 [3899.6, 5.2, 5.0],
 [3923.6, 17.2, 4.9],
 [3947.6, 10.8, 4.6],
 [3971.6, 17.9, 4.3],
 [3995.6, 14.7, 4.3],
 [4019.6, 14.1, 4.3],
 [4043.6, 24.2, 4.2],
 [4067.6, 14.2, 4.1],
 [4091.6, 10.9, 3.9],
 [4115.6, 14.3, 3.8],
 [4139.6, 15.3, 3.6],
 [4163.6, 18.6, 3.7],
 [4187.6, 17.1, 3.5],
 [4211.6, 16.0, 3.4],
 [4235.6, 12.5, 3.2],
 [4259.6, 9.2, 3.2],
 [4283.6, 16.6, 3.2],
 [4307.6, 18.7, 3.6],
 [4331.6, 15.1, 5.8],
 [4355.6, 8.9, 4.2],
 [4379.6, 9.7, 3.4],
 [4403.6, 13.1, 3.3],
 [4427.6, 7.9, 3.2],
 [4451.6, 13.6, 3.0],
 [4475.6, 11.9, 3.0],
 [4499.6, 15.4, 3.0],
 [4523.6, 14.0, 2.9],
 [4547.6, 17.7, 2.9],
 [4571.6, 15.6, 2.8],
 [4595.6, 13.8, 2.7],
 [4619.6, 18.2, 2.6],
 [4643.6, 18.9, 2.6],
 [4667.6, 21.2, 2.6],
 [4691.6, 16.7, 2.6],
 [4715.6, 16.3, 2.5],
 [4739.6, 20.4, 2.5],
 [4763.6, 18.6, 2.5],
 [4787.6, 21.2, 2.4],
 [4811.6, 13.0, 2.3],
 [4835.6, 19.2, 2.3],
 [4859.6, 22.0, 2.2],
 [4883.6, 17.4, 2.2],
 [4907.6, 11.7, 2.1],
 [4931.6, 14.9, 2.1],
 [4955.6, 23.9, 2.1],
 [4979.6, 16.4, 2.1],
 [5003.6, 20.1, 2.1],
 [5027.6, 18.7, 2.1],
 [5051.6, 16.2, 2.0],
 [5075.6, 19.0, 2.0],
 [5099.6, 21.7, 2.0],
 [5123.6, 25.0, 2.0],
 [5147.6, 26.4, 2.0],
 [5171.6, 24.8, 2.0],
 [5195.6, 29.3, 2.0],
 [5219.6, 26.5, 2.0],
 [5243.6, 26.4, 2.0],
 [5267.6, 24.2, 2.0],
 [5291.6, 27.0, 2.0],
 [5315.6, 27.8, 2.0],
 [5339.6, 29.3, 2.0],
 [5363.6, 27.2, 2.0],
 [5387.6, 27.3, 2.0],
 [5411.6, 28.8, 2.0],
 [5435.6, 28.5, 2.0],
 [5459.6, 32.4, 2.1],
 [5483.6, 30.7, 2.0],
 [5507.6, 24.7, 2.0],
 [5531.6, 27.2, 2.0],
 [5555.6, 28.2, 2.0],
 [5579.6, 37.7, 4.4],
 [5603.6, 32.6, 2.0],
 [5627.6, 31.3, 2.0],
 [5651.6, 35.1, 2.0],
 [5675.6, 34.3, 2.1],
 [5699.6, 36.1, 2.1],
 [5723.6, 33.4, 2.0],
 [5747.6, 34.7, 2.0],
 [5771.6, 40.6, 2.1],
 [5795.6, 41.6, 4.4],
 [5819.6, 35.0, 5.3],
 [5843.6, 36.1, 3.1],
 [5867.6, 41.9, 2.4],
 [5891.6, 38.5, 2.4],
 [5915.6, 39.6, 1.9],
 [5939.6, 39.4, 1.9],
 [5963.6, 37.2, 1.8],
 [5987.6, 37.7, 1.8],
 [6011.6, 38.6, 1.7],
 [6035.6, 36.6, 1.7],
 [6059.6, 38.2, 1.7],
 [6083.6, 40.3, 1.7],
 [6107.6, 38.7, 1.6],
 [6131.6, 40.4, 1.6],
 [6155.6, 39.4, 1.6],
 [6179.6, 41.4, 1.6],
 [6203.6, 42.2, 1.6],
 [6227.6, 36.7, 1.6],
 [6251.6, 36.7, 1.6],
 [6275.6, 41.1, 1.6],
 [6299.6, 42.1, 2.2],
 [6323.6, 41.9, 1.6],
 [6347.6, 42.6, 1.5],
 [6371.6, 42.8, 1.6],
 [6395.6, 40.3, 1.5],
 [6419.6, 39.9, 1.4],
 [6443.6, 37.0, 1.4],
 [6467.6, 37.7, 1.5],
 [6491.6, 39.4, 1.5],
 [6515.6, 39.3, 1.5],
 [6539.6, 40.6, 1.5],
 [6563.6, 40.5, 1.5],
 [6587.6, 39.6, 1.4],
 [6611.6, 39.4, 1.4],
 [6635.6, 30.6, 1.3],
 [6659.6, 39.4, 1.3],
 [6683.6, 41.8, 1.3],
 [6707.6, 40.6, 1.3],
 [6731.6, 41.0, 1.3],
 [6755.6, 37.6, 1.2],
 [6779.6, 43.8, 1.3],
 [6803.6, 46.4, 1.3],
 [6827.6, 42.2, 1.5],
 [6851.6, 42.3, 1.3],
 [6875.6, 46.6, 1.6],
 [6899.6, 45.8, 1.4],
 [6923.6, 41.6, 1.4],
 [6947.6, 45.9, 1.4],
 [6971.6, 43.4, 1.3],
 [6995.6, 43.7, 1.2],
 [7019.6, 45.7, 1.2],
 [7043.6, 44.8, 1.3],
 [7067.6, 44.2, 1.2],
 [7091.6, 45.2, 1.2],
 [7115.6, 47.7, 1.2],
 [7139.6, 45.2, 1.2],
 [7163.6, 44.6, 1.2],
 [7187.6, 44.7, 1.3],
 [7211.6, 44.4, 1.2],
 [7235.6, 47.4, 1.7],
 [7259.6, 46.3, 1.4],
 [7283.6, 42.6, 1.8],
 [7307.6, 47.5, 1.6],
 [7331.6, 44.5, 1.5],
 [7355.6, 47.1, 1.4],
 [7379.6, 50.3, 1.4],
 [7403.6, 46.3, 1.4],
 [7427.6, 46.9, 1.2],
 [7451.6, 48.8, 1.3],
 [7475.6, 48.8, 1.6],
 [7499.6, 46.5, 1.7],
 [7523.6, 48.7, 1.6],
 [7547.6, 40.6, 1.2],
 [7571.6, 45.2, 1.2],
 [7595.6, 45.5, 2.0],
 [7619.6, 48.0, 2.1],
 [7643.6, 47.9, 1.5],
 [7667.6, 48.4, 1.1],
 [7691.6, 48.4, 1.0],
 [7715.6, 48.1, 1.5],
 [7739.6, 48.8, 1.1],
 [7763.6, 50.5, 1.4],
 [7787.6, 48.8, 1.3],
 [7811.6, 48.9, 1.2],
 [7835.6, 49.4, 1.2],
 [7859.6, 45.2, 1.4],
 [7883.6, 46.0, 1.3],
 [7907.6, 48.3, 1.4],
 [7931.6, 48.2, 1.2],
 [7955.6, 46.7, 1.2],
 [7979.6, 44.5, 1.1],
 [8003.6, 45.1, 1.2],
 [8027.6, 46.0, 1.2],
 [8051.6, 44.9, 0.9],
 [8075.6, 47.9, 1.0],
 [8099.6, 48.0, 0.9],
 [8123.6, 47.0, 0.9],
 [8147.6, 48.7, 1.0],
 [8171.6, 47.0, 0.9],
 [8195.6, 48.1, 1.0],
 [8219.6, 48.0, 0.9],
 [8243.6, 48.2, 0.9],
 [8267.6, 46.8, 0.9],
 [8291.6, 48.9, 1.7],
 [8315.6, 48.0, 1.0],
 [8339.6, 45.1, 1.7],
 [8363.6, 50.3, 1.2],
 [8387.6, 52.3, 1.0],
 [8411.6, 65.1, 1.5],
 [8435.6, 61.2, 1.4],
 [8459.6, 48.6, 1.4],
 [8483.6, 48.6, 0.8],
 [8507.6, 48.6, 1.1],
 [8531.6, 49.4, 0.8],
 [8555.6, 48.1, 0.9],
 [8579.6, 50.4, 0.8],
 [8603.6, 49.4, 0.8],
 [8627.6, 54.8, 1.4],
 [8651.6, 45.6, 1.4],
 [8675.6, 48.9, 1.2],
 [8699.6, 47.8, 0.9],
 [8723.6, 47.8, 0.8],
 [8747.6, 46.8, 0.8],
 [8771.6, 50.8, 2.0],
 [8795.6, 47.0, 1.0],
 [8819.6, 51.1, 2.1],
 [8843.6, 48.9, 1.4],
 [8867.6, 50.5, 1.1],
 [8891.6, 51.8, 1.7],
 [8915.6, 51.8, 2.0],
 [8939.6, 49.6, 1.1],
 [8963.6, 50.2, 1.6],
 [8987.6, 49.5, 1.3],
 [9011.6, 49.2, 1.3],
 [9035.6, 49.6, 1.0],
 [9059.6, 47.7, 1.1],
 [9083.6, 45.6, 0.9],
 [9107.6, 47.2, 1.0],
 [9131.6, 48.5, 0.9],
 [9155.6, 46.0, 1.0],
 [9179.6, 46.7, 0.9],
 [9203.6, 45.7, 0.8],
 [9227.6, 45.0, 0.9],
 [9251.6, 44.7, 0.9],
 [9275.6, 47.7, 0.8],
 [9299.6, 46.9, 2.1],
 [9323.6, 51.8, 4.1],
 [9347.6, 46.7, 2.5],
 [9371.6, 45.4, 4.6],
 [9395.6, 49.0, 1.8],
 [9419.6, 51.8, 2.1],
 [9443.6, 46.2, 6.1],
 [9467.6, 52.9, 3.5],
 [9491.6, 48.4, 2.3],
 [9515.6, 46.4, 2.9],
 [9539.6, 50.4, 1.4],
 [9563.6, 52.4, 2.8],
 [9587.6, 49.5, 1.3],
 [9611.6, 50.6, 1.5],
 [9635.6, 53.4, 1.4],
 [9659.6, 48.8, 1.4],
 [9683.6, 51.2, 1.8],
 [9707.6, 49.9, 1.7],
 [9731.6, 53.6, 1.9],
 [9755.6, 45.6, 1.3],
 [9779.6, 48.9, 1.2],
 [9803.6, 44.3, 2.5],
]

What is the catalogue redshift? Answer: 0.28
